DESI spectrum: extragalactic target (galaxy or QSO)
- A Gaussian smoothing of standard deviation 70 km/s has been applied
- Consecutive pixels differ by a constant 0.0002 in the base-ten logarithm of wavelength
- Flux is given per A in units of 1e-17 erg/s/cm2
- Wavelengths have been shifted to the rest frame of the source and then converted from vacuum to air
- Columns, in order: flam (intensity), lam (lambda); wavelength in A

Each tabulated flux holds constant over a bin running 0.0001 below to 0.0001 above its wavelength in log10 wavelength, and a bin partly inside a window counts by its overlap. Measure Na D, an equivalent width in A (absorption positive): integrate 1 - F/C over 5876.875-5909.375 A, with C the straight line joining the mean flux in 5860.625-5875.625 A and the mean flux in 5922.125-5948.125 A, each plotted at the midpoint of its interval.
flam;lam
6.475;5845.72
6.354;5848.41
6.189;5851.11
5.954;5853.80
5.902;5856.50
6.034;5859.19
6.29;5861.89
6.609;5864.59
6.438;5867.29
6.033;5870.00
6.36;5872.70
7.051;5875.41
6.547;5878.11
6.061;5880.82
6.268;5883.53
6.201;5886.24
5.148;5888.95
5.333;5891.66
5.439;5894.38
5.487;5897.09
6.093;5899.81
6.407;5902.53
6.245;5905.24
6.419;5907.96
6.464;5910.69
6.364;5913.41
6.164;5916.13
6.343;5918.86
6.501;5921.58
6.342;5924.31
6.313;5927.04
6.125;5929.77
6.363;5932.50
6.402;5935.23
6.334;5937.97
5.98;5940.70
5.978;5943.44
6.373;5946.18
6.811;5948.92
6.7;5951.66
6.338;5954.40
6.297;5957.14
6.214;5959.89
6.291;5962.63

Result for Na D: 2.00 A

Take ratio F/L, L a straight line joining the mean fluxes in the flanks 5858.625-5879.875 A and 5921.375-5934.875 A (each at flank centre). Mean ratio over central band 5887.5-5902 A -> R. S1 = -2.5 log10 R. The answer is 0.15 mag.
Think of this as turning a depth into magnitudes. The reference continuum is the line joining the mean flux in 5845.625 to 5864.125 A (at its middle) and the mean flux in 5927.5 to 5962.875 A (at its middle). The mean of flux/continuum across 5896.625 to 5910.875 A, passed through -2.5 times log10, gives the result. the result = 0.01 mag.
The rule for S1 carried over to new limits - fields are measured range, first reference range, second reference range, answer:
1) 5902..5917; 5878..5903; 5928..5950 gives -0.06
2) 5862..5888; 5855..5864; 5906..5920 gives -0.03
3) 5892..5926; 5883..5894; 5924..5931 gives -0.03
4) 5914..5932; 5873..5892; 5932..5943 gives -0.02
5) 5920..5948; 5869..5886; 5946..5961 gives 0.03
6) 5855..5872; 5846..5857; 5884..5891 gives -0.04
